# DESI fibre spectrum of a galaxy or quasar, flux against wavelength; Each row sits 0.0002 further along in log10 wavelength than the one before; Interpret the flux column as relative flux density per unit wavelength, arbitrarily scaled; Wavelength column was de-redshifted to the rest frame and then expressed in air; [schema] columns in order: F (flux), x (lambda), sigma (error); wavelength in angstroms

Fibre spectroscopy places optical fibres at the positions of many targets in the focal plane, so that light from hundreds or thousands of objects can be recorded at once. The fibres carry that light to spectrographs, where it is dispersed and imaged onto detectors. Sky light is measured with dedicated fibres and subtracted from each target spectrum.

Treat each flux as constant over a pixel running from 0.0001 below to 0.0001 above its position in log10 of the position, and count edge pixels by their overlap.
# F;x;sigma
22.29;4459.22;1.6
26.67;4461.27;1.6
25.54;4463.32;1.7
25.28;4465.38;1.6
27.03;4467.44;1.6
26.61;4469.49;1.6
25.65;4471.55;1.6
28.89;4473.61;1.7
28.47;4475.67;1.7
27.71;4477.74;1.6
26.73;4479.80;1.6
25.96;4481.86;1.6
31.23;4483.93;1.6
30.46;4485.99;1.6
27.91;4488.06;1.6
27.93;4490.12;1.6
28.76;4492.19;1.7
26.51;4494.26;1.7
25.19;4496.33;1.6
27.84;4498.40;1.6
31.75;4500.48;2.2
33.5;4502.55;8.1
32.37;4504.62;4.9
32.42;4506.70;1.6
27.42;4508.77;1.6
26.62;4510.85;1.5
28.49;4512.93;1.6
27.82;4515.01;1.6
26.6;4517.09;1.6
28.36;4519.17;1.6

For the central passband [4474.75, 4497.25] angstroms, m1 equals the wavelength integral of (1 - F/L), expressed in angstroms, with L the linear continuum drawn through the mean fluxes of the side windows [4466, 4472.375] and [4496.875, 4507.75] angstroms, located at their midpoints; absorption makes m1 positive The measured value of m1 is 0.7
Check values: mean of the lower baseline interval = 26.4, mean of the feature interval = 27.9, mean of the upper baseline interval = 31.3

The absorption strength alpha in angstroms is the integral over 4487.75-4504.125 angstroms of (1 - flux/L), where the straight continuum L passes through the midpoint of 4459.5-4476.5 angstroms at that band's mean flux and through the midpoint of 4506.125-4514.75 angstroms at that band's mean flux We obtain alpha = -0.60 angstroms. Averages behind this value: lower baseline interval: 26.6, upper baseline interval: 28.5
